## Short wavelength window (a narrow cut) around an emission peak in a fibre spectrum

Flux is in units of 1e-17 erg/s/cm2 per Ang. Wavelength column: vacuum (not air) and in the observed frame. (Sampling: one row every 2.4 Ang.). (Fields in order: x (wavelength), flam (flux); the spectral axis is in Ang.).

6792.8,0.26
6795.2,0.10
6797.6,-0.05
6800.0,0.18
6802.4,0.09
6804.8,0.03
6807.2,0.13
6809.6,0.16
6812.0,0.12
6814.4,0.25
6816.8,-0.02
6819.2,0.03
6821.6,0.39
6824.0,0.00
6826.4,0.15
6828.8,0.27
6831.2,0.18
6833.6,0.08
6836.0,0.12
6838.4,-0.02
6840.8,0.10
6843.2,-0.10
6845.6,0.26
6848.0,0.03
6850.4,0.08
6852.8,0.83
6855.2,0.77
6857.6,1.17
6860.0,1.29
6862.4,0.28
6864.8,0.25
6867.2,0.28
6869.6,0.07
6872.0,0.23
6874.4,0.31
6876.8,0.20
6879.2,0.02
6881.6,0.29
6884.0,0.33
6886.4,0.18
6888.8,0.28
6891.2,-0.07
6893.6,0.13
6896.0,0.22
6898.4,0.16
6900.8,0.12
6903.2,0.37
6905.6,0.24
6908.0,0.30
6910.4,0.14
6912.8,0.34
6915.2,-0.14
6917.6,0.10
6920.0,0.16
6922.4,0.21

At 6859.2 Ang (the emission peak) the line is [O II] 3727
